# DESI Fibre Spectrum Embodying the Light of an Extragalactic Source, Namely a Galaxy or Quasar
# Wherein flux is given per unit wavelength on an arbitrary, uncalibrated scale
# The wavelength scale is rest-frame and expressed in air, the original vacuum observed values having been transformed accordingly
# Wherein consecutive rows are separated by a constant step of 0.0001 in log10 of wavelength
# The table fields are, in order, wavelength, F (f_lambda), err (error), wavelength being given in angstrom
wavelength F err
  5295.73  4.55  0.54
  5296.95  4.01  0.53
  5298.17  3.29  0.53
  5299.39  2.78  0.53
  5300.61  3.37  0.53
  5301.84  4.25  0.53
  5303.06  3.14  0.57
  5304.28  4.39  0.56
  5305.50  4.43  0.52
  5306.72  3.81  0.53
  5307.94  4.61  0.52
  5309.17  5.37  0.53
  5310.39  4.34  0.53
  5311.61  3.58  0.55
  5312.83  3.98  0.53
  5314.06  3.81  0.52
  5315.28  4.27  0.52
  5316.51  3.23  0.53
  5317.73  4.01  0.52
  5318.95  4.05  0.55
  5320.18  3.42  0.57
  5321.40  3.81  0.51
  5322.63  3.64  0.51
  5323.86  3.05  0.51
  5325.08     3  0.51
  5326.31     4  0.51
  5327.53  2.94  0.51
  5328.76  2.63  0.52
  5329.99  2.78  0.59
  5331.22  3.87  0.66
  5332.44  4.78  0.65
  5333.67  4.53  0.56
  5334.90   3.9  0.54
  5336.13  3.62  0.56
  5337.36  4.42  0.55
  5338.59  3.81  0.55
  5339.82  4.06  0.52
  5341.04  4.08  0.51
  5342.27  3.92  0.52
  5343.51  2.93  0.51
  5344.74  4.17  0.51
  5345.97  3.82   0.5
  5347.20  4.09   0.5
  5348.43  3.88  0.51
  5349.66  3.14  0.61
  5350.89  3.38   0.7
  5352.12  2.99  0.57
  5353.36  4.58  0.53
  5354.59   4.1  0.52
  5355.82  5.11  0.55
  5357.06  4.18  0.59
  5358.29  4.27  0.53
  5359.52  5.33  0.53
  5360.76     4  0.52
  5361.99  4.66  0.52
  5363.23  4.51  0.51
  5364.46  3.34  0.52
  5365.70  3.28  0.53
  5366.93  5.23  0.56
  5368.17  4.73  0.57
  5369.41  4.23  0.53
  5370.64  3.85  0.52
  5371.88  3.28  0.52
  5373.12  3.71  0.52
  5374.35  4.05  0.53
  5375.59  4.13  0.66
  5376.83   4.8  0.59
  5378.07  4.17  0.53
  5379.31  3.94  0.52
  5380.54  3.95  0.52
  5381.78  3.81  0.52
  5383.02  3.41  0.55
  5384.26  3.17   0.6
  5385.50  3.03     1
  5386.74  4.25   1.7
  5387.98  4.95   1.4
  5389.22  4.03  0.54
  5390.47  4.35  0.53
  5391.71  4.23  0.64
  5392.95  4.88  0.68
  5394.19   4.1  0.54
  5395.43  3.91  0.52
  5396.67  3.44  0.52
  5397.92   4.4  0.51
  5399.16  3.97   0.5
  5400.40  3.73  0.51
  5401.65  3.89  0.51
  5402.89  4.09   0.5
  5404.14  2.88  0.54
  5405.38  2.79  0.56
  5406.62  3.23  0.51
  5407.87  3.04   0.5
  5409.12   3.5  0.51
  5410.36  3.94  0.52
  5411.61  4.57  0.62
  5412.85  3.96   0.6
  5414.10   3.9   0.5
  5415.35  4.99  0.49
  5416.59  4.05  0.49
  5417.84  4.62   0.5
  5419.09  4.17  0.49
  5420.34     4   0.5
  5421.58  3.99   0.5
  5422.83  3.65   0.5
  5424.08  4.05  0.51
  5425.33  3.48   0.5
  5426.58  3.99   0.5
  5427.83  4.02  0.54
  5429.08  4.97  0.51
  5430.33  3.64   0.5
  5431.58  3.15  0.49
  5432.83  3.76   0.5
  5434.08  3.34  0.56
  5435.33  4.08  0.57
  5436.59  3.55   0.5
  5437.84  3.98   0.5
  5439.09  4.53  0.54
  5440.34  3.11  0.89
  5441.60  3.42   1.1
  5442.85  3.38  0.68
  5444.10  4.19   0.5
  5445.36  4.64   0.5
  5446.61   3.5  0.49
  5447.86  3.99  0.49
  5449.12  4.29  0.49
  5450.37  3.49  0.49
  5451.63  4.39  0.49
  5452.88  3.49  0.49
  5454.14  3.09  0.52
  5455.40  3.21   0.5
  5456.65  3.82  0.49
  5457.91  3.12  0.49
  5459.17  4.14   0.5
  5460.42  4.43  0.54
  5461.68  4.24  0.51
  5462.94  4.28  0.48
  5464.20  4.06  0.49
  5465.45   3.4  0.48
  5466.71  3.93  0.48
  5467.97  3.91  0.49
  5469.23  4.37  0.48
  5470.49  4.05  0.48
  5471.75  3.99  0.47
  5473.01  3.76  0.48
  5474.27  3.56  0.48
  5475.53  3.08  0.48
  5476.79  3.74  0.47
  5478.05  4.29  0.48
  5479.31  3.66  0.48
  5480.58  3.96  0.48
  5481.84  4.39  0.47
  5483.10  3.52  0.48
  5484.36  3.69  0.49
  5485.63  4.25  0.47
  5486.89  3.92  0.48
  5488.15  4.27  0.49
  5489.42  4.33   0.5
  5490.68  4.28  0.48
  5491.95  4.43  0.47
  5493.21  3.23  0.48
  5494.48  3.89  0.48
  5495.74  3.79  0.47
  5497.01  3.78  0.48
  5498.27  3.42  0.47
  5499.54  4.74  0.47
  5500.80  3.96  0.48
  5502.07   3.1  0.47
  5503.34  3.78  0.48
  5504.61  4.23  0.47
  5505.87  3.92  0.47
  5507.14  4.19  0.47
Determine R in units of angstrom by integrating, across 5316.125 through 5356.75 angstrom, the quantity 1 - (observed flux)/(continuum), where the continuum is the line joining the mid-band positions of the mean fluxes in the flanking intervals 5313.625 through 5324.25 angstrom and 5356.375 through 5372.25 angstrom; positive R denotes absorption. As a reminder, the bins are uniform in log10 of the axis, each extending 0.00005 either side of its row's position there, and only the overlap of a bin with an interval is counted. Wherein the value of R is 1.7 angstrom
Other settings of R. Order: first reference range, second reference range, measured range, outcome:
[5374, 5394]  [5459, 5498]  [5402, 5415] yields 1.3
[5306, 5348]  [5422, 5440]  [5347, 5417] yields -2.6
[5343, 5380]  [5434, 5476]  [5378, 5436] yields 0.7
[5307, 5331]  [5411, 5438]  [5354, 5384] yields -2.4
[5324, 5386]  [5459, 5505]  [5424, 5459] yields 1.4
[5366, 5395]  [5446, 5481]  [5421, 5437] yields 0.5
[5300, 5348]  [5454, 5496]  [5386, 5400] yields -1.2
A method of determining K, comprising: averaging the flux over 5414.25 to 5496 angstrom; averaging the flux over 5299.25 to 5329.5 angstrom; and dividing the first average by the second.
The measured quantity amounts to 1.0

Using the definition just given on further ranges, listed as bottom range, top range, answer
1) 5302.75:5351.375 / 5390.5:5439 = 1.02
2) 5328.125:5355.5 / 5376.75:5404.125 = 1.05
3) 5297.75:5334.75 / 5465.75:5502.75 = 1.03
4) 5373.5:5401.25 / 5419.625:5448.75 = 0.96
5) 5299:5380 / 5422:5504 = 0.98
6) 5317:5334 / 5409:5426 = 1.14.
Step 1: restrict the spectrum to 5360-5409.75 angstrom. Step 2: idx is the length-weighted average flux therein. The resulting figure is 3.93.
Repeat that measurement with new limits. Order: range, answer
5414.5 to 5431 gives 4.12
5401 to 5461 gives 3.82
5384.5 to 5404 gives 4.03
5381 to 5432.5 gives 3.91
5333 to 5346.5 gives 3.93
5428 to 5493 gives 3.88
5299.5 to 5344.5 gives 3.82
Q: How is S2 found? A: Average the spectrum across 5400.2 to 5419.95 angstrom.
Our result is 3.84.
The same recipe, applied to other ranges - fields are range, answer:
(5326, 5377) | 3.97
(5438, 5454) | 3.85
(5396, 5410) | 3.55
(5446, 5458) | 3.66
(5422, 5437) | 3.81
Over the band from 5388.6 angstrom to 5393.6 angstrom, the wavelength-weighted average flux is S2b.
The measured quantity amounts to 4.37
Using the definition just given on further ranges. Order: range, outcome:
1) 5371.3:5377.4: 3.99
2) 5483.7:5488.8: 4.03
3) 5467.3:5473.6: 4.02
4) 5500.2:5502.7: 3.52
